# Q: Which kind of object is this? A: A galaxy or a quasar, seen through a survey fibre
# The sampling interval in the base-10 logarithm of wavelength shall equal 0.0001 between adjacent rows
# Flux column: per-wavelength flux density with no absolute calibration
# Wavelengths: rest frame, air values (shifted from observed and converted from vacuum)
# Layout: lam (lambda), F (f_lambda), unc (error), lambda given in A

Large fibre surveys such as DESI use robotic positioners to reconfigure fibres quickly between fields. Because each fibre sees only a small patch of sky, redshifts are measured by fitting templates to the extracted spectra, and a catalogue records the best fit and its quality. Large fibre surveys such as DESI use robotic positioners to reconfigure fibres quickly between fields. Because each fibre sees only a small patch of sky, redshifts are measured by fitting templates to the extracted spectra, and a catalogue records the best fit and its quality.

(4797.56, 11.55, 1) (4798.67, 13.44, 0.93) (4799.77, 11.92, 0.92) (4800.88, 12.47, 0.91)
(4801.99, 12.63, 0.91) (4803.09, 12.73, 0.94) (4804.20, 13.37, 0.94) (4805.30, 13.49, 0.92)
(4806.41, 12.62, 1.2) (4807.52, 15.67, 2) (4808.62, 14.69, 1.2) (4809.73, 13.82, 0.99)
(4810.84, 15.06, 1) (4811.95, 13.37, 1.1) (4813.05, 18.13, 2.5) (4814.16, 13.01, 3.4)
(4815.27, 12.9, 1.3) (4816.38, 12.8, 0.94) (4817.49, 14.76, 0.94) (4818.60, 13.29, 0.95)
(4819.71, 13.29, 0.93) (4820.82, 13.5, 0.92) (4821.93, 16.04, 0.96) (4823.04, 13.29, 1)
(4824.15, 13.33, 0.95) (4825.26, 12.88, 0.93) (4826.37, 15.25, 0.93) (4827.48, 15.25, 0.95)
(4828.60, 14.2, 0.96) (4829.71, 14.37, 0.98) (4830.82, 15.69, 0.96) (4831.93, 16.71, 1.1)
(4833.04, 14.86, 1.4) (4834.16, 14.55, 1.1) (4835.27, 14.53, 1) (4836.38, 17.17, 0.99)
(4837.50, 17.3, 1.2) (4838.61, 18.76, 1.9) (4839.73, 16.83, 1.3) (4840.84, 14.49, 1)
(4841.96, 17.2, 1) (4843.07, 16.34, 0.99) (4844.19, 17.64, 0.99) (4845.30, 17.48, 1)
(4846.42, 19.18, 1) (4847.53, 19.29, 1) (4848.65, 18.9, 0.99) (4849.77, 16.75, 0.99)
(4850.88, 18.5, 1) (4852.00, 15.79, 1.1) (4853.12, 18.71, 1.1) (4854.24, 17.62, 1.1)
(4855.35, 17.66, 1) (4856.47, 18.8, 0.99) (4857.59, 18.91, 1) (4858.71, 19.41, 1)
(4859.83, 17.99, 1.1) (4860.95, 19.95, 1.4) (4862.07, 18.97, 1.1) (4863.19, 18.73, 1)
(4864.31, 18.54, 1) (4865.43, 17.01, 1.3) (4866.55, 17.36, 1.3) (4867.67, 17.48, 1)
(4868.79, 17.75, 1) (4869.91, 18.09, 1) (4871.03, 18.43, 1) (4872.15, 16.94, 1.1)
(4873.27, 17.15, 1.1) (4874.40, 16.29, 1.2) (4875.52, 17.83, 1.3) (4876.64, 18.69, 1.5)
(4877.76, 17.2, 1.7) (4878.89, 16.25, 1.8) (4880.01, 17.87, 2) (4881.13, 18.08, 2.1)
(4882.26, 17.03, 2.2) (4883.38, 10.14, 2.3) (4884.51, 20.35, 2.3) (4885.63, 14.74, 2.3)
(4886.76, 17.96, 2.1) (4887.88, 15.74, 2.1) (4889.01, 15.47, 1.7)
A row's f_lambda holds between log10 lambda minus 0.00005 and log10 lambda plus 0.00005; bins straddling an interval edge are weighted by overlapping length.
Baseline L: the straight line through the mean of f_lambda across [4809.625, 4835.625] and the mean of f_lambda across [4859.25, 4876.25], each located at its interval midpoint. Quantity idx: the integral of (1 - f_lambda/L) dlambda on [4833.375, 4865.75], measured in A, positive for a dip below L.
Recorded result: -2.3 A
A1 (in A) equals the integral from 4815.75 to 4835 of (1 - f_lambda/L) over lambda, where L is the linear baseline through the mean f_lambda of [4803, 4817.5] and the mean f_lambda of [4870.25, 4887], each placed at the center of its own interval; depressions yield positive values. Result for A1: 0.46 A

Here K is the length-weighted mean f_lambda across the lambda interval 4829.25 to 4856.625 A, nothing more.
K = 17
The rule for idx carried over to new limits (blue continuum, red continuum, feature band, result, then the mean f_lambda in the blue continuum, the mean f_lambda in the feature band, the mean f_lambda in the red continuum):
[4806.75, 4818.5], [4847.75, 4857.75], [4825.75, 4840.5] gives 0.39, 14.3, 15.8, 18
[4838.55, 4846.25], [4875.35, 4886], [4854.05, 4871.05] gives -1.43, 16.9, 18.3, 16.8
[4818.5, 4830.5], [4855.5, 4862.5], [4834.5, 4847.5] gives -0.50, 14.1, 17.1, 18.9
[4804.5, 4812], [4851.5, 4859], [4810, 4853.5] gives 1.30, 14.1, 15.7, 18.1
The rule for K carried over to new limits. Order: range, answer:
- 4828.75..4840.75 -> 16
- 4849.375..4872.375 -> 18.1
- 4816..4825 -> 13.8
